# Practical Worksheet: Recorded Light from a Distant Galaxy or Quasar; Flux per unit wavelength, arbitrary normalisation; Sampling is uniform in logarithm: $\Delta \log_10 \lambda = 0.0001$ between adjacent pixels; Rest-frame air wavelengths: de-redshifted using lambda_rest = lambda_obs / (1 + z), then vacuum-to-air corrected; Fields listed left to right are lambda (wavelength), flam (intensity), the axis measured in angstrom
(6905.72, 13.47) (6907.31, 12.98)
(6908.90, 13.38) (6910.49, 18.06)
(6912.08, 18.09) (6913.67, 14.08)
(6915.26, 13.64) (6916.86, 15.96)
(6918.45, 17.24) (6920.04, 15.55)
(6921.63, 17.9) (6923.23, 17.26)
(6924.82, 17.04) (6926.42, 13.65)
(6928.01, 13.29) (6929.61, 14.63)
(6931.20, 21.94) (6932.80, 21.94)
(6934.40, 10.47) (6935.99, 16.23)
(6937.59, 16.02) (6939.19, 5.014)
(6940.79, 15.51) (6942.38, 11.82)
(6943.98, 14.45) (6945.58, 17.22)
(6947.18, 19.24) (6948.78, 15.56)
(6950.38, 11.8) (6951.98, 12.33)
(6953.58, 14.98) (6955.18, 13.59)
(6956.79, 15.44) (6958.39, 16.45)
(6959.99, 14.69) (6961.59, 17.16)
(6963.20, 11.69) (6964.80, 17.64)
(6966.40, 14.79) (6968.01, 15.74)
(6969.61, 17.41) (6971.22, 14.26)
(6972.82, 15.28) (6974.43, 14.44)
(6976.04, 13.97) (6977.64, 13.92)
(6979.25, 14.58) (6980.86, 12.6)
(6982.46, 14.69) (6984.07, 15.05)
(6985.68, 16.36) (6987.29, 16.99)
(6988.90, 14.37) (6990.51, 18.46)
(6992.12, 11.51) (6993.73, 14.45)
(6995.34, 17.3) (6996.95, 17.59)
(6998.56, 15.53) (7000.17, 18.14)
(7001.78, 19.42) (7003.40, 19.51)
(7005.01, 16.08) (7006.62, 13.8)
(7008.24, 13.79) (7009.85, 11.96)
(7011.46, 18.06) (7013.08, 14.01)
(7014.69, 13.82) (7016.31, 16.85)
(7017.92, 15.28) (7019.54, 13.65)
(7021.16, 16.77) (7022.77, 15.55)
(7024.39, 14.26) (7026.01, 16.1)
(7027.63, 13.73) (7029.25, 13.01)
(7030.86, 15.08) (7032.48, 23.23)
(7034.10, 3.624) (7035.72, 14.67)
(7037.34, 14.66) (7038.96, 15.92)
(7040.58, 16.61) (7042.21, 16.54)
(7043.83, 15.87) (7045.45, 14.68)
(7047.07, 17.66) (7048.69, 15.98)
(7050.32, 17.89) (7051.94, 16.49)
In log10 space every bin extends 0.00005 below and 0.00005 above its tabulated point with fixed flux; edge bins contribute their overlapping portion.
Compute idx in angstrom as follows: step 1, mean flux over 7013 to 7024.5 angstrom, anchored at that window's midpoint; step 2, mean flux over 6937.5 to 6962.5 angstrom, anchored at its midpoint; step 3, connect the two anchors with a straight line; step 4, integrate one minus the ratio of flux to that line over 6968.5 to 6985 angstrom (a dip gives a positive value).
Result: 0.0 angstrom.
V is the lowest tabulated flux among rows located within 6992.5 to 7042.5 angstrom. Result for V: 3.624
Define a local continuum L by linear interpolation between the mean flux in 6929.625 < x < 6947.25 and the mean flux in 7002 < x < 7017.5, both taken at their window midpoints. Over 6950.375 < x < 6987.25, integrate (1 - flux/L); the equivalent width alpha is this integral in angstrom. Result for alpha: 1.2 angstrom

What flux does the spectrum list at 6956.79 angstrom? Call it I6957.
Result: 15.44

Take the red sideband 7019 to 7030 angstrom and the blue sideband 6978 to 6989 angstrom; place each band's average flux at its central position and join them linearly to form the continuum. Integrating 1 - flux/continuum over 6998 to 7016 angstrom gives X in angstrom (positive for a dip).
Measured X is -1.2 angstrom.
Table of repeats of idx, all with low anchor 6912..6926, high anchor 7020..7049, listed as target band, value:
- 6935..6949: 1.3 angstrom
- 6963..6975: 0.3 angstrom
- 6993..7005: -1.4 angstrom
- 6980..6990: 0.3 angstrom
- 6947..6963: 1.0 angstrom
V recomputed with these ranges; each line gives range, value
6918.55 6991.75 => 5.014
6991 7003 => 11.51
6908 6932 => 13.29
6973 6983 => 12.6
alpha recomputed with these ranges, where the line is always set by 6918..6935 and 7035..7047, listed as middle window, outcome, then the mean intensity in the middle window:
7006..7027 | 1.3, 14.9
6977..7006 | 0.2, 15.9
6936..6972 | 3.5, 14.7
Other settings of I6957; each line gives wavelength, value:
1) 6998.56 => 15.53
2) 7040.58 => 16.61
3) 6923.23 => 17.26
